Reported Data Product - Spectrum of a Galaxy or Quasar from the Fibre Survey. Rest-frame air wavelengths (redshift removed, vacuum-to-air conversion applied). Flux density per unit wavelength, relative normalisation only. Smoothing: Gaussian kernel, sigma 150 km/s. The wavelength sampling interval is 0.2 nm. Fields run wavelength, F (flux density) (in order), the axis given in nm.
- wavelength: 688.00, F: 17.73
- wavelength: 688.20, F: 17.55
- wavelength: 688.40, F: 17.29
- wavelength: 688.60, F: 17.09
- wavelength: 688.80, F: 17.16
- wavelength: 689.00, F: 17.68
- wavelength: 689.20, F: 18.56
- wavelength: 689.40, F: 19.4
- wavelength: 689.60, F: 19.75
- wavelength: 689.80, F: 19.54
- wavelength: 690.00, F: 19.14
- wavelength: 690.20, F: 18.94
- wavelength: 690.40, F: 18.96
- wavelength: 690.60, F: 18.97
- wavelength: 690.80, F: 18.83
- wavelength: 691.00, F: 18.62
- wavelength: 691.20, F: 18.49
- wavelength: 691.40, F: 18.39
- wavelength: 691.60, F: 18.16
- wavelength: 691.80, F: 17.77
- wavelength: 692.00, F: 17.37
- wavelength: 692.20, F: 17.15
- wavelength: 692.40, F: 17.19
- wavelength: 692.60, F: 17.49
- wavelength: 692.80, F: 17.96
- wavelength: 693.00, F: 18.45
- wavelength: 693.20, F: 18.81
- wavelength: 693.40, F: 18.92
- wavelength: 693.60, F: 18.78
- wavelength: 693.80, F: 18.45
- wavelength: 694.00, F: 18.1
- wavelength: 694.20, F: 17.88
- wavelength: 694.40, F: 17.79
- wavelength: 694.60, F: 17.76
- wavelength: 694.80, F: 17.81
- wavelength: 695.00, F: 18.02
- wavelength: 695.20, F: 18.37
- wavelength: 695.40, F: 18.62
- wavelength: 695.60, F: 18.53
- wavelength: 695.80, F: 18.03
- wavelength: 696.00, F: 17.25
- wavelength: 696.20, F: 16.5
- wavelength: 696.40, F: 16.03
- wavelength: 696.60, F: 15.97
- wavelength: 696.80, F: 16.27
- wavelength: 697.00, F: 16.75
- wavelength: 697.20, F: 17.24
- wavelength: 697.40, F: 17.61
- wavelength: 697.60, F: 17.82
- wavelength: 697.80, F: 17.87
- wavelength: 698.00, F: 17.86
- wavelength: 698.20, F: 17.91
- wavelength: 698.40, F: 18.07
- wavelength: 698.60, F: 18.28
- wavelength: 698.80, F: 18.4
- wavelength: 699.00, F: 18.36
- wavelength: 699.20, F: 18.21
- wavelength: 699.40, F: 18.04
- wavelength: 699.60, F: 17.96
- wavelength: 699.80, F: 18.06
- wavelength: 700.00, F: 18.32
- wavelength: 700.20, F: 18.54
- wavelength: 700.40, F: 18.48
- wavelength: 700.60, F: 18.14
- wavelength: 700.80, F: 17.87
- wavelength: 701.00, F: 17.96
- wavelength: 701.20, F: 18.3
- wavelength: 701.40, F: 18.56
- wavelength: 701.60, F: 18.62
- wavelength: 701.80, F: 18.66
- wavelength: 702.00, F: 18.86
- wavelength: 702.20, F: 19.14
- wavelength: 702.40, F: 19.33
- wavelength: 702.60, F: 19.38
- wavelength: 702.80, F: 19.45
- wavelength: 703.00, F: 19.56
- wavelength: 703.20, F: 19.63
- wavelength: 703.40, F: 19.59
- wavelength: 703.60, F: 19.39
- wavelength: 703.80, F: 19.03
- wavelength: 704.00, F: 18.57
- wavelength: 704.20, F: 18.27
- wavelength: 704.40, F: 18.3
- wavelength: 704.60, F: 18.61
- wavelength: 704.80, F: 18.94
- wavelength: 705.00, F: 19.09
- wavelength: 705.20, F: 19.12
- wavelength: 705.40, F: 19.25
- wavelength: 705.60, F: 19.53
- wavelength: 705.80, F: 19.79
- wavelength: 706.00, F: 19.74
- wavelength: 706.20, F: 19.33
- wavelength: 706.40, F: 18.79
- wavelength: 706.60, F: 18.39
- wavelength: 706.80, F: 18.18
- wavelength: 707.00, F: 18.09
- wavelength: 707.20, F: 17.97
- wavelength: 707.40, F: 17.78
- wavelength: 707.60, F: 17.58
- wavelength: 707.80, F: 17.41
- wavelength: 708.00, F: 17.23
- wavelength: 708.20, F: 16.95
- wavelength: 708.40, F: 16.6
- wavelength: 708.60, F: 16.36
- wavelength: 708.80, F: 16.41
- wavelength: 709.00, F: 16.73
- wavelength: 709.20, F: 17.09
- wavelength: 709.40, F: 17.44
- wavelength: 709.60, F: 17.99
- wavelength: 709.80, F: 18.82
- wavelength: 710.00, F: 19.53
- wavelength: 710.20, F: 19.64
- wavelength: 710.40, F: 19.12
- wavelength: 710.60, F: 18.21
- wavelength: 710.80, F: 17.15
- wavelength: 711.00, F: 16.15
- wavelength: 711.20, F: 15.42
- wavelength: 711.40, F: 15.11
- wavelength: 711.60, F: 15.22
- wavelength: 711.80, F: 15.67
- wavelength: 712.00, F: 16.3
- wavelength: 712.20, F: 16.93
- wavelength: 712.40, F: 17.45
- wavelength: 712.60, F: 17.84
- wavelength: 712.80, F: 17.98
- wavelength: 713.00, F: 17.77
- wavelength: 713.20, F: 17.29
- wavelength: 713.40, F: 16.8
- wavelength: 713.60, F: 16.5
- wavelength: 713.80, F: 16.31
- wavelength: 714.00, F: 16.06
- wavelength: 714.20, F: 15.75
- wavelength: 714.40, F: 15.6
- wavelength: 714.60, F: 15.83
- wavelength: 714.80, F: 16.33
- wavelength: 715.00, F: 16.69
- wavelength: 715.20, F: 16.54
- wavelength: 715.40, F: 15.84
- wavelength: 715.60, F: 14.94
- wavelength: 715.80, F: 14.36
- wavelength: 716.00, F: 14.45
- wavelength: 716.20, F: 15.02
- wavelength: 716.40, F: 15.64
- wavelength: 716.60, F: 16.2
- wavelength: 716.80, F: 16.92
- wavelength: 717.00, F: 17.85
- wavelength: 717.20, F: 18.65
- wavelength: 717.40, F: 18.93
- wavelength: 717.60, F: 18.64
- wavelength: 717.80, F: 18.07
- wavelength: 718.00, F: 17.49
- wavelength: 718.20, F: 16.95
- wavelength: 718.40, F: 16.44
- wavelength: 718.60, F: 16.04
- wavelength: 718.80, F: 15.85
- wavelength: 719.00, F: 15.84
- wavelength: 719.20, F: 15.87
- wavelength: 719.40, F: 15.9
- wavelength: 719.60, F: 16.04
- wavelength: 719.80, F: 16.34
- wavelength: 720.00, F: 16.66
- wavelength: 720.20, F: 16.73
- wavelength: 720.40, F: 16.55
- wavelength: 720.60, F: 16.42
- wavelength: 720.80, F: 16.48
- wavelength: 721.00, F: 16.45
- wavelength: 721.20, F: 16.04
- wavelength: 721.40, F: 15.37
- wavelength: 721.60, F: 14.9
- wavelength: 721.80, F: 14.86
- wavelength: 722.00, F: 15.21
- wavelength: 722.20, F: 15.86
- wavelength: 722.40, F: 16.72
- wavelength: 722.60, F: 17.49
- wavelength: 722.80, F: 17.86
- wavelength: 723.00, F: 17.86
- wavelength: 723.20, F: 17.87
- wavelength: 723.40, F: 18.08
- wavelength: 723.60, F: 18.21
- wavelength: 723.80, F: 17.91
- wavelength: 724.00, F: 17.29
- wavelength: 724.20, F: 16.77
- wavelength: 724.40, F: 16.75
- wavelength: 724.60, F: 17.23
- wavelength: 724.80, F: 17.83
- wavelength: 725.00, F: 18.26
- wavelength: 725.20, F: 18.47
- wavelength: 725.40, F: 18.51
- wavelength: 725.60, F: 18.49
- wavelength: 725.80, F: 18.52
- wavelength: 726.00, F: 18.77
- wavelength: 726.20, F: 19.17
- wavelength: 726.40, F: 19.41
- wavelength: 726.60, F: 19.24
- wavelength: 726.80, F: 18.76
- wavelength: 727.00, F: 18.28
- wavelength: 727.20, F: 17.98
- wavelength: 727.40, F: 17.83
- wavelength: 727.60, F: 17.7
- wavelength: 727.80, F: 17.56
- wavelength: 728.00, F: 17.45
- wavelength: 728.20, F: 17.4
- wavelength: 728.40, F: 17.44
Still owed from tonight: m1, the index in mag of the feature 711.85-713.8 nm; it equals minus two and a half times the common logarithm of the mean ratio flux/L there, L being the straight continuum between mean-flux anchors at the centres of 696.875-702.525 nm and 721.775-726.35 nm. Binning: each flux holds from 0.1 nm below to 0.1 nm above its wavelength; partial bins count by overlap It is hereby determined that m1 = 0.05 mag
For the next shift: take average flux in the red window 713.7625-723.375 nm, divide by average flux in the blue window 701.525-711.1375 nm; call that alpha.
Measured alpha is 0.9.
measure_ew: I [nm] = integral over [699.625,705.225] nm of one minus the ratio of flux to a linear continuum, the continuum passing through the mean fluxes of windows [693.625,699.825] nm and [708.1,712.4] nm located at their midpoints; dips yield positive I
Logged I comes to -0.41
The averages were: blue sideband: 17.7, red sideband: 17.1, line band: 18.8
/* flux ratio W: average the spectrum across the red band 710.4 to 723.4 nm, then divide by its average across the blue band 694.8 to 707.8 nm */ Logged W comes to 0.9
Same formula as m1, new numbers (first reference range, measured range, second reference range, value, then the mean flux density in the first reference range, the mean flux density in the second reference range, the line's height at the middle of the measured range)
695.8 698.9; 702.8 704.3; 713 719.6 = -0.13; 17.3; 16.4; 17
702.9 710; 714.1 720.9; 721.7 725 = 0.07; 18.3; 17.1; 17.6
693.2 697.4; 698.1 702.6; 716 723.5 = -0.06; 17.7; 16.6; 17.5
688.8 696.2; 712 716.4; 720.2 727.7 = 0.09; 18.3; 17.4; 17.7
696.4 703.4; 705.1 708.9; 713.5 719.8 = -0.04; 18.2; 16.4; 17.4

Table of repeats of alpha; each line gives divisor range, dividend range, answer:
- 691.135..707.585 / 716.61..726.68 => 0.94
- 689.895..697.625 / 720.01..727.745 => 0.97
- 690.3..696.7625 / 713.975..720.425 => 0.91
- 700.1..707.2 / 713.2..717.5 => 0.86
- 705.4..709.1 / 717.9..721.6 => 0.91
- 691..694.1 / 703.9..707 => 1.04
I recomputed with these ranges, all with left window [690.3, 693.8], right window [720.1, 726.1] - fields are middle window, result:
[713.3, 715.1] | 0.13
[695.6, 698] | 0.13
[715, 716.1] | 0.13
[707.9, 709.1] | 0.06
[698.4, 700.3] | -0.03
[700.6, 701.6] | -0.02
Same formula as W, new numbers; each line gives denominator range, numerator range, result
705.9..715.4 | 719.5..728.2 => 1.01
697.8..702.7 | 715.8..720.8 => 0.90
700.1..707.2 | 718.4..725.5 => 0.89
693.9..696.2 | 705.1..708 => 1.04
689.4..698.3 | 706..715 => 0.96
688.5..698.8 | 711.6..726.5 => 0.93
